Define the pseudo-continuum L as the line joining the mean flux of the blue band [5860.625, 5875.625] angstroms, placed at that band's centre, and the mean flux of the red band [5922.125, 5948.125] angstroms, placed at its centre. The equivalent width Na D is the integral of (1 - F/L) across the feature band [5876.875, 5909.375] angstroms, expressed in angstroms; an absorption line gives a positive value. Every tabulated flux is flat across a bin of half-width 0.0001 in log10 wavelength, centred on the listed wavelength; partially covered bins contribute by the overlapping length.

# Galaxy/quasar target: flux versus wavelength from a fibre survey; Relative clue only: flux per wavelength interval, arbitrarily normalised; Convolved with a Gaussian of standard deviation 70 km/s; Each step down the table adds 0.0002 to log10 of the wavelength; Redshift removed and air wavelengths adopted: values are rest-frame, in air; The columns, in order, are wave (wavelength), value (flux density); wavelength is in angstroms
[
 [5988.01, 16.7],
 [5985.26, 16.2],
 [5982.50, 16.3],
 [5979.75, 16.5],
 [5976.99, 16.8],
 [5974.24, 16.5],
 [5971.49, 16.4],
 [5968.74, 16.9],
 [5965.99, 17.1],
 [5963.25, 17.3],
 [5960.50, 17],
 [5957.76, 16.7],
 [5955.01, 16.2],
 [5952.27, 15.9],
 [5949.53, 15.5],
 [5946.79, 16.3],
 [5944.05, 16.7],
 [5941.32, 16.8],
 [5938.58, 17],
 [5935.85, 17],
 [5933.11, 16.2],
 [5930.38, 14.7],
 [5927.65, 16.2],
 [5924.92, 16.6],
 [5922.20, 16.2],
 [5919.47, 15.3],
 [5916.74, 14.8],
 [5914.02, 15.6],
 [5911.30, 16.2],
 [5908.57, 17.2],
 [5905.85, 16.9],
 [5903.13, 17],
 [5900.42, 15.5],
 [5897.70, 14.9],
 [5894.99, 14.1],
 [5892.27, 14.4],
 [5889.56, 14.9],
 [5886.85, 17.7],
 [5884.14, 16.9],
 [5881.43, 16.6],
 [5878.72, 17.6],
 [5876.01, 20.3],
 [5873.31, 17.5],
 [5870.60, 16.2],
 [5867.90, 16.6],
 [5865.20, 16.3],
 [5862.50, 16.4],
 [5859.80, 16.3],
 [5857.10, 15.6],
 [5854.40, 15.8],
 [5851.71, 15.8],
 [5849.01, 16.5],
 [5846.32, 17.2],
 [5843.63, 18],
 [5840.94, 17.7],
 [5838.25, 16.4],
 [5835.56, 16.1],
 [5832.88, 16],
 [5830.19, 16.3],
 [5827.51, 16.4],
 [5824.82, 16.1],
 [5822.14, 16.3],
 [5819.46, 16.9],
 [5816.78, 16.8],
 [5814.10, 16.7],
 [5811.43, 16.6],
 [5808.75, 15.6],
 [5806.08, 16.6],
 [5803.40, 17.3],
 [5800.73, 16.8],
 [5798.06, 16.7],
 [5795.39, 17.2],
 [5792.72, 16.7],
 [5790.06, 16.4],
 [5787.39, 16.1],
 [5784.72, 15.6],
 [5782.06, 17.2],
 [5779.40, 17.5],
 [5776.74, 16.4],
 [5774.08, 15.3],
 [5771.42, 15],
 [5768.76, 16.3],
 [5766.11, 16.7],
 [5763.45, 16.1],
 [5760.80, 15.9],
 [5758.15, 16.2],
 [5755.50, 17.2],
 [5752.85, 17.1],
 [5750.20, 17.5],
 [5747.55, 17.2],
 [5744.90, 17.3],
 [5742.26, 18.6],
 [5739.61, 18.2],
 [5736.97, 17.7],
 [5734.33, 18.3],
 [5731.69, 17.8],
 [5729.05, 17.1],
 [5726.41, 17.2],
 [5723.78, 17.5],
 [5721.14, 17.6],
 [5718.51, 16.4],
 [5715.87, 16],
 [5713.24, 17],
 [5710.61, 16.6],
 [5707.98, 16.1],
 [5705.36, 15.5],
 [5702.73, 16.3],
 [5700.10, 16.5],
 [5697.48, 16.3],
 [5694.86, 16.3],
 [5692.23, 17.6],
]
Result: 0.9 angstroms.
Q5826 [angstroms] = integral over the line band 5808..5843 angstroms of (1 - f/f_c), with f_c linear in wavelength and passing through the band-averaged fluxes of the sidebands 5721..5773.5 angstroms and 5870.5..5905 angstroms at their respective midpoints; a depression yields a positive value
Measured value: 0.48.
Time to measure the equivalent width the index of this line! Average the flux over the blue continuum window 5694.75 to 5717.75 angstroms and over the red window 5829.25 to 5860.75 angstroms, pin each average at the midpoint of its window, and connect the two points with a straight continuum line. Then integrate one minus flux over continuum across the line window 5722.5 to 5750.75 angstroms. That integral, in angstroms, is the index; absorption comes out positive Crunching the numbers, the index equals -2.3 angstroms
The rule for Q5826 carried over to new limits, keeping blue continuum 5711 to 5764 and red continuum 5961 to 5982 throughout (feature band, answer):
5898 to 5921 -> 1.2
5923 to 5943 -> 0.6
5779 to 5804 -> 0.6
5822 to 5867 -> 1.5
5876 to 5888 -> -0.4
